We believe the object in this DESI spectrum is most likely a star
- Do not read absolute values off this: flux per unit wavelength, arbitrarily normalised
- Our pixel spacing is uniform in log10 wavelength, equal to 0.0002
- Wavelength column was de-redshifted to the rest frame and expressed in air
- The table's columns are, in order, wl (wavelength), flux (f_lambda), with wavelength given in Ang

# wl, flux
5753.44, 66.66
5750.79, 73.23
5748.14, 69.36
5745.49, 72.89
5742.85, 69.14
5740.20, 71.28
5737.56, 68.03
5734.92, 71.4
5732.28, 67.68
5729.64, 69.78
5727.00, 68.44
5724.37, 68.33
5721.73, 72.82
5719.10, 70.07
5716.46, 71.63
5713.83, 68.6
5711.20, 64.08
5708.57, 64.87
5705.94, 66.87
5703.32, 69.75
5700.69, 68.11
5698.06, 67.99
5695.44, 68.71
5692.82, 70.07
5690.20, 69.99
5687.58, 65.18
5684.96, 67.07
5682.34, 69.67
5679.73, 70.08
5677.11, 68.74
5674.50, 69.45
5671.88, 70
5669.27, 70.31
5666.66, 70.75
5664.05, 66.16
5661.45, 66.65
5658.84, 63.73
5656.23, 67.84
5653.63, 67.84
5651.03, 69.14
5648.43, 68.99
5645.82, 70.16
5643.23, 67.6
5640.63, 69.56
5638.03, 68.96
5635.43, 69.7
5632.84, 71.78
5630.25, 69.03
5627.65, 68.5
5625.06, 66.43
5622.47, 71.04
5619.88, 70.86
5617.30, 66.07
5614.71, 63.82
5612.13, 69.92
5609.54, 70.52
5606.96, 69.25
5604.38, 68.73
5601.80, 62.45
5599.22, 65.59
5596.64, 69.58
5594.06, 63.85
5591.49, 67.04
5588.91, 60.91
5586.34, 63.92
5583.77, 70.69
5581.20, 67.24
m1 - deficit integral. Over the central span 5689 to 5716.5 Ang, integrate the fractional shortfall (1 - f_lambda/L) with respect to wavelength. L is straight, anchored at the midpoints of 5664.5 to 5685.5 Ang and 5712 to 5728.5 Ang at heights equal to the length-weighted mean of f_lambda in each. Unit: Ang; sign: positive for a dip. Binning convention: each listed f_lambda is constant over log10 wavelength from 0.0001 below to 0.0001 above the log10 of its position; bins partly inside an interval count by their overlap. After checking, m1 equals 0.6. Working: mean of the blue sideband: 69.4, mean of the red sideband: 69.8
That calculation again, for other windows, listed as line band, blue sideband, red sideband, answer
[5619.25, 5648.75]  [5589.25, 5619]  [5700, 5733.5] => -0.9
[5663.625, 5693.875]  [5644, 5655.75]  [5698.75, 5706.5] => -0.2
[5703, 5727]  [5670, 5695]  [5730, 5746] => 0.4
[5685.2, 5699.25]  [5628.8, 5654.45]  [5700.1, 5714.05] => -0.2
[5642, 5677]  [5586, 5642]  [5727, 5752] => 0.1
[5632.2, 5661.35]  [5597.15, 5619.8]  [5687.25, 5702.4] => -0.3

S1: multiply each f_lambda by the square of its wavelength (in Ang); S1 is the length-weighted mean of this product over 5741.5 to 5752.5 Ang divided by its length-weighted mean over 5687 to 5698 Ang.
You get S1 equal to 1.1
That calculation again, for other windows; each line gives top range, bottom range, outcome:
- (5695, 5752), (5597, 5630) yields 1.06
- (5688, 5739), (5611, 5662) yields 1.03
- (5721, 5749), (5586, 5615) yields 1.10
